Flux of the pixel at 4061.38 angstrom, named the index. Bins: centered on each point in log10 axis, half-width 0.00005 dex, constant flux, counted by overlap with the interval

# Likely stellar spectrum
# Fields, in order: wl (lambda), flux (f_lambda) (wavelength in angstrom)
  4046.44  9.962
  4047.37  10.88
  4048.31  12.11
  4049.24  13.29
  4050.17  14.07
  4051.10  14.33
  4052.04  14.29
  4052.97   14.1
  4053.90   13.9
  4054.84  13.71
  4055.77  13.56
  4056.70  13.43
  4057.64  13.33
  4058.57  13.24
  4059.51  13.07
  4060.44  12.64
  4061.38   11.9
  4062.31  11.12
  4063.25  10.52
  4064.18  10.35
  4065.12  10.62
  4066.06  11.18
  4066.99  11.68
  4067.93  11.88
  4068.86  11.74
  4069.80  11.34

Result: 11.9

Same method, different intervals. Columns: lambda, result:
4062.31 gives 11.12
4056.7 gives 13.43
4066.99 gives 11.68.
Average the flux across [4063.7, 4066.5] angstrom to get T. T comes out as 10.7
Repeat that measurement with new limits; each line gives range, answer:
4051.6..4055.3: 14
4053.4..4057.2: 13.6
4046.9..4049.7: 12.1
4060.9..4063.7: 11.2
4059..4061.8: 12.5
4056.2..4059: 13.3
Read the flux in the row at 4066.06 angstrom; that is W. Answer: 11.18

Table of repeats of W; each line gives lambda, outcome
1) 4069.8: 11.34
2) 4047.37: 10.88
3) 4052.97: 14.1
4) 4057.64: 13.33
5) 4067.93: 11.88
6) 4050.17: 14.07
